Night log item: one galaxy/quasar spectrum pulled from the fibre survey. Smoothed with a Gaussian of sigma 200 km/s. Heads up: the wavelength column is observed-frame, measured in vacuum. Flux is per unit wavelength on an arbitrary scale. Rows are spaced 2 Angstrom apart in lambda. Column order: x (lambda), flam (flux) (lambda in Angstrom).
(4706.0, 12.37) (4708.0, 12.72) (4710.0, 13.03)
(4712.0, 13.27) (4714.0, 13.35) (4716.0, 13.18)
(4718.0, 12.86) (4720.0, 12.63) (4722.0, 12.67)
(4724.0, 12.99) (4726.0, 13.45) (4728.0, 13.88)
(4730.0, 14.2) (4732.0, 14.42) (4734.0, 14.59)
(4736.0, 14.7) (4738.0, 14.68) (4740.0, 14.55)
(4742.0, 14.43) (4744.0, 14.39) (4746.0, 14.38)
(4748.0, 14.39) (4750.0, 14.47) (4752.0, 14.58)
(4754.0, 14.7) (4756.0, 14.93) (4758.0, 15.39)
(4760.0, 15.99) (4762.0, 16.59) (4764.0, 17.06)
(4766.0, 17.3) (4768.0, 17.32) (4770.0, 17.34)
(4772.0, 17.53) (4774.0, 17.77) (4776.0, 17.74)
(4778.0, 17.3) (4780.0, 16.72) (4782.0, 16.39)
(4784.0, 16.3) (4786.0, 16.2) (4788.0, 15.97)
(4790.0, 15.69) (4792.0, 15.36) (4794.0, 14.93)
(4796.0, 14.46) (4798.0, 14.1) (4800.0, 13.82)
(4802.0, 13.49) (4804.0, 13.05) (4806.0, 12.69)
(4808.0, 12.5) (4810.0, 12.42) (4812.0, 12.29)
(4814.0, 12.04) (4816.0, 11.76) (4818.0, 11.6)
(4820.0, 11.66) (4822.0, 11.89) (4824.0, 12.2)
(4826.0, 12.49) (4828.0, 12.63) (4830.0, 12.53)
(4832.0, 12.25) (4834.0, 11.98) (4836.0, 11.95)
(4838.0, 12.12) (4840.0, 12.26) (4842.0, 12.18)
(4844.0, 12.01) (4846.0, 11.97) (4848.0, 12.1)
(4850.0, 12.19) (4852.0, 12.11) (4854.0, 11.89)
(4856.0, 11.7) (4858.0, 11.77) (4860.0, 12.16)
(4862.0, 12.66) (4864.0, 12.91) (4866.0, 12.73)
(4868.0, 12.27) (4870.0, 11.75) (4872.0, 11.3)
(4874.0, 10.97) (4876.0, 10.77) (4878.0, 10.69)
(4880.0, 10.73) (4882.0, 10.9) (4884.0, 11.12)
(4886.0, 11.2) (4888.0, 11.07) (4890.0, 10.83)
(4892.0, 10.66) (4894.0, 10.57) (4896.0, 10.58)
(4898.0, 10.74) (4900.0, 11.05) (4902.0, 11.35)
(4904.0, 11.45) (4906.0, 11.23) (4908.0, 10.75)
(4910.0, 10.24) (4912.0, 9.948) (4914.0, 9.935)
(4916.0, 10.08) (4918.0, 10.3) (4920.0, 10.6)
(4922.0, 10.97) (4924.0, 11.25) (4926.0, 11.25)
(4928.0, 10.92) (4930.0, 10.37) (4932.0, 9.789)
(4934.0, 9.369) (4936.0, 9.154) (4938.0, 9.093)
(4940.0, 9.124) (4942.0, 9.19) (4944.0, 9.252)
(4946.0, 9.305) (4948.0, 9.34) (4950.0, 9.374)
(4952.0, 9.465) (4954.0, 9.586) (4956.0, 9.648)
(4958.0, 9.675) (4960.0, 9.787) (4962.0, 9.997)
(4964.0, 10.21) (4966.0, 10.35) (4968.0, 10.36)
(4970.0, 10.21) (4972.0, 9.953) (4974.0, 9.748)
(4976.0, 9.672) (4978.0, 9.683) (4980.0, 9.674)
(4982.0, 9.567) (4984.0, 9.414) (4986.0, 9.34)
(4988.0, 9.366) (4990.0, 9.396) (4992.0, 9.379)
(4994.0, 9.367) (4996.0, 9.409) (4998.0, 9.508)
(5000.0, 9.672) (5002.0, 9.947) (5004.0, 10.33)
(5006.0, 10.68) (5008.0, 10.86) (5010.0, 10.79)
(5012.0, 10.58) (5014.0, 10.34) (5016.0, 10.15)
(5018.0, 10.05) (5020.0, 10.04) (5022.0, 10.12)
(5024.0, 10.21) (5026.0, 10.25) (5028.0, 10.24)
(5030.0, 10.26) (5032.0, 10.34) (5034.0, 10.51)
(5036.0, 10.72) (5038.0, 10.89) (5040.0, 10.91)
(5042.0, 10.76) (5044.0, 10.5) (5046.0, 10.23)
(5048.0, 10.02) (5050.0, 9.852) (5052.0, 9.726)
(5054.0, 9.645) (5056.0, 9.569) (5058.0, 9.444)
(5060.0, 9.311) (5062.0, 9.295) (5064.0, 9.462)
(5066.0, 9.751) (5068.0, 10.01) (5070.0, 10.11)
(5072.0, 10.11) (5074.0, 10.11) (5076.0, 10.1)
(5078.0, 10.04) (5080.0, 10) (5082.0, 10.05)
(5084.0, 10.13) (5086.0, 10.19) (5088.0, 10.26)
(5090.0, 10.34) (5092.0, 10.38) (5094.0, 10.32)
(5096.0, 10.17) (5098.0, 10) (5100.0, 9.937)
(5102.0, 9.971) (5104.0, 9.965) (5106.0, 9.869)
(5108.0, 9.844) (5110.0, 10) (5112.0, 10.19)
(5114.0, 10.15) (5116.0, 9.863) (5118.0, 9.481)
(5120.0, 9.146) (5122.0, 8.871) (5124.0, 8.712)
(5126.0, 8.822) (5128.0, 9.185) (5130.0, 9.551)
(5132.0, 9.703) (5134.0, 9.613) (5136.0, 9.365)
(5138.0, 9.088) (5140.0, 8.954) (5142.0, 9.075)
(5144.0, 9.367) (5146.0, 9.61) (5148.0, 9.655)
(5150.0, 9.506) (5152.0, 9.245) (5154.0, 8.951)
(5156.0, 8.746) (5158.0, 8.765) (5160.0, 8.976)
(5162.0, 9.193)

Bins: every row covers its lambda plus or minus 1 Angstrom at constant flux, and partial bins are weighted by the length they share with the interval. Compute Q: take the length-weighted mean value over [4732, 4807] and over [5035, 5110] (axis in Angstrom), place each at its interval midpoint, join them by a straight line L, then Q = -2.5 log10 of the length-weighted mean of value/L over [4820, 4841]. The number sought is 0.176 mag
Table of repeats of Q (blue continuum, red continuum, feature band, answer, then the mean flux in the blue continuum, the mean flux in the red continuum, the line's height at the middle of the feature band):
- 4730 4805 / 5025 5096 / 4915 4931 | 0.18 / 15.5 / 10.1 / 12.6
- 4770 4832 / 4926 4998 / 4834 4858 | 0.08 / 14.2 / 9.66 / 12.9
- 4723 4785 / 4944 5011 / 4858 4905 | 0.08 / 15.5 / 9.78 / 12.2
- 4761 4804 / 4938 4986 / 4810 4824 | 0.24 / 16.1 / 9.66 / 14.9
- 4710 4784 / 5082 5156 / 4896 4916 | 0.19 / 15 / 9.65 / 12.7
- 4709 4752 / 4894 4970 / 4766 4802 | -0.24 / 13.9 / 10.1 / 12.9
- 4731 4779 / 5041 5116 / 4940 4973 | 0.24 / 15.7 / 9.99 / 12.1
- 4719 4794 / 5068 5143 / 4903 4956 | 0.25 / 15.4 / 9.78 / 12.6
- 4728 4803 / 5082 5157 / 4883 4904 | 0.22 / 15.5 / 9.63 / 13.4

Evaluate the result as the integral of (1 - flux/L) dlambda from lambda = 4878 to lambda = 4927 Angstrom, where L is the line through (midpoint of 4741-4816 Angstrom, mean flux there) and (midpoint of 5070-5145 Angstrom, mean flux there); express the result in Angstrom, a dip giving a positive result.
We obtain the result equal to 8.71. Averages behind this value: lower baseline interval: 15.1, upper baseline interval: 9.76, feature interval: 10.8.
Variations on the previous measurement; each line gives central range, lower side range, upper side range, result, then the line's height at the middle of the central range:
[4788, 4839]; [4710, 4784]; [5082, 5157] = 4.19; 14.1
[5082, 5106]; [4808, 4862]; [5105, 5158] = -0.98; 9.74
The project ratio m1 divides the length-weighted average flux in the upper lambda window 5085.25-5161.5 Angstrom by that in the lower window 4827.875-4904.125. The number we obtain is 0.82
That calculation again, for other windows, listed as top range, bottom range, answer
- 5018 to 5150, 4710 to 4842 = 0.70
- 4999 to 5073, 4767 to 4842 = 0.72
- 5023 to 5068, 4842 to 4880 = 0.85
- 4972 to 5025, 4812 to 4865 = 0.82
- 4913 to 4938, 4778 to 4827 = 0.74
